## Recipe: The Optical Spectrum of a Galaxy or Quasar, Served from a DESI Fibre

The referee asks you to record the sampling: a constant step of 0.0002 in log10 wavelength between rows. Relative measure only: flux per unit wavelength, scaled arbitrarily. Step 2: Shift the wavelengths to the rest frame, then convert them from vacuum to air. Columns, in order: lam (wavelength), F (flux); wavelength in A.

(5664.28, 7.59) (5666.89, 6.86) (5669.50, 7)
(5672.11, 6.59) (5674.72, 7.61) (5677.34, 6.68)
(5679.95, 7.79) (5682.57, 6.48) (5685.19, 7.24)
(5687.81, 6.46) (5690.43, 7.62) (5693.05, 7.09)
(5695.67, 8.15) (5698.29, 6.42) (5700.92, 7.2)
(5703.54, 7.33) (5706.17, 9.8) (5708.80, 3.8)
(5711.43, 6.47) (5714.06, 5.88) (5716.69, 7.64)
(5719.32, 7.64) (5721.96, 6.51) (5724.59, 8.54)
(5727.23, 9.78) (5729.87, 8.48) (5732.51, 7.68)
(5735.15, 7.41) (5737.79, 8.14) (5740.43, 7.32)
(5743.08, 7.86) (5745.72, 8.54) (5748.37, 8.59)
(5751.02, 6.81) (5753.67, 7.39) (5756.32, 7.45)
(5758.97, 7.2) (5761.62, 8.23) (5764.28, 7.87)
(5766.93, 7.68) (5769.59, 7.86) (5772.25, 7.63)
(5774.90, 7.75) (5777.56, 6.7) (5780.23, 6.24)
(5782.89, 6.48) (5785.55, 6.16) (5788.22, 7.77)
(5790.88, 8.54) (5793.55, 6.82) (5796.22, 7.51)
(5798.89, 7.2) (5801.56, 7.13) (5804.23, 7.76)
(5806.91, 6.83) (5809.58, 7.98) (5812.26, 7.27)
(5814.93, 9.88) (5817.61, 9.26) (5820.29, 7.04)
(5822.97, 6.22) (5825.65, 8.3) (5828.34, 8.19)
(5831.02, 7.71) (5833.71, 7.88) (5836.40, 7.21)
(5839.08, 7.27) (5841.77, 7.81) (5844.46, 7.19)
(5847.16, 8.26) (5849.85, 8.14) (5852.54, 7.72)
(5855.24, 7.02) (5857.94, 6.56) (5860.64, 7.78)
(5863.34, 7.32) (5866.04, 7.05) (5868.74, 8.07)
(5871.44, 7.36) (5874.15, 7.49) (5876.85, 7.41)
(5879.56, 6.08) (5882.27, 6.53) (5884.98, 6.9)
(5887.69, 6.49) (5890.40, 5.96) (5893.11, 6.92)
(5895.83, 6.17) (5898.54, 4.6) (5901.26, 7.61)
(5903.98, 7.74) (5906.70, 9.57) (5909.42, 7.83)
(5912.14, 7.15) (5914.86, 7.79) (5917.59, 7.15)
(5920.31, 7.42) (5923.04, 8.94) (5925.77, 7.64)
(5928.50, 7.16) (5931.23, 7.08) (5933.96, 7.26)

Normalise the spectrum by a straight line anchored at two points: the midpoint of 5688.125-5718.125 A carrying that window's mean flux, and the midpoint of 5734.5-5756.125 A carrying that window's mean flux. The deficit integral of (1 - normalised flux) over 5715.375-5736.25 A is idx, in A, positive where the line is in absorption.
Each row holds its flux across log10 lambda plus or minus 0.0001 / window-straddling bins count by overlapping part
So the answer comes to -1.6 A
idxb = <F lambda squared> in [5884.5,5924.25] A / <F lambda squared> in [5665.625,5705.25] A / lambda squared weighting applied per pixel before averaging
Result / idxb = 1.09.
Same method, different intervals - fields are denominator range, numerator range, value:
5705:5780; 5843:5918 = 1.00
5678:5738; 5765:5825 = 1.05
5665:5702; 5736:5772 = 1.12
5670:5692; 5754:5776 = 1.12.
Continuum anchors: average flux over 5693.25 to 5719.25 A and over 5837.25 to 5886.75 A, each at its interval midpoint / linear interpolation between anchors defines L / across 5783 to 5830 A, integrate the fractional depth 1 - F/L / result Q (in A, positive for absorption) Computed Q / -2.6 A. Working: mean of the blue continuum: 7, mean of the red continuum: 7.32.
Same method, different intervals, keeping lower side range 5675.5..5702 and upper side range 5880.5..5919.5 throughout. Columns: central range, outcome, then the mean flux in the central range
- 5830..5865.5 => -2.3 A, 7.51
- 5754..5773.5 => -1.7 A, 7.69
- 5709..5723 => 1.0 A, 6.59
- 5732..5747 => -1.5 A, 7.83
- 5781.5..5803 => -0.4 A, 7.2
